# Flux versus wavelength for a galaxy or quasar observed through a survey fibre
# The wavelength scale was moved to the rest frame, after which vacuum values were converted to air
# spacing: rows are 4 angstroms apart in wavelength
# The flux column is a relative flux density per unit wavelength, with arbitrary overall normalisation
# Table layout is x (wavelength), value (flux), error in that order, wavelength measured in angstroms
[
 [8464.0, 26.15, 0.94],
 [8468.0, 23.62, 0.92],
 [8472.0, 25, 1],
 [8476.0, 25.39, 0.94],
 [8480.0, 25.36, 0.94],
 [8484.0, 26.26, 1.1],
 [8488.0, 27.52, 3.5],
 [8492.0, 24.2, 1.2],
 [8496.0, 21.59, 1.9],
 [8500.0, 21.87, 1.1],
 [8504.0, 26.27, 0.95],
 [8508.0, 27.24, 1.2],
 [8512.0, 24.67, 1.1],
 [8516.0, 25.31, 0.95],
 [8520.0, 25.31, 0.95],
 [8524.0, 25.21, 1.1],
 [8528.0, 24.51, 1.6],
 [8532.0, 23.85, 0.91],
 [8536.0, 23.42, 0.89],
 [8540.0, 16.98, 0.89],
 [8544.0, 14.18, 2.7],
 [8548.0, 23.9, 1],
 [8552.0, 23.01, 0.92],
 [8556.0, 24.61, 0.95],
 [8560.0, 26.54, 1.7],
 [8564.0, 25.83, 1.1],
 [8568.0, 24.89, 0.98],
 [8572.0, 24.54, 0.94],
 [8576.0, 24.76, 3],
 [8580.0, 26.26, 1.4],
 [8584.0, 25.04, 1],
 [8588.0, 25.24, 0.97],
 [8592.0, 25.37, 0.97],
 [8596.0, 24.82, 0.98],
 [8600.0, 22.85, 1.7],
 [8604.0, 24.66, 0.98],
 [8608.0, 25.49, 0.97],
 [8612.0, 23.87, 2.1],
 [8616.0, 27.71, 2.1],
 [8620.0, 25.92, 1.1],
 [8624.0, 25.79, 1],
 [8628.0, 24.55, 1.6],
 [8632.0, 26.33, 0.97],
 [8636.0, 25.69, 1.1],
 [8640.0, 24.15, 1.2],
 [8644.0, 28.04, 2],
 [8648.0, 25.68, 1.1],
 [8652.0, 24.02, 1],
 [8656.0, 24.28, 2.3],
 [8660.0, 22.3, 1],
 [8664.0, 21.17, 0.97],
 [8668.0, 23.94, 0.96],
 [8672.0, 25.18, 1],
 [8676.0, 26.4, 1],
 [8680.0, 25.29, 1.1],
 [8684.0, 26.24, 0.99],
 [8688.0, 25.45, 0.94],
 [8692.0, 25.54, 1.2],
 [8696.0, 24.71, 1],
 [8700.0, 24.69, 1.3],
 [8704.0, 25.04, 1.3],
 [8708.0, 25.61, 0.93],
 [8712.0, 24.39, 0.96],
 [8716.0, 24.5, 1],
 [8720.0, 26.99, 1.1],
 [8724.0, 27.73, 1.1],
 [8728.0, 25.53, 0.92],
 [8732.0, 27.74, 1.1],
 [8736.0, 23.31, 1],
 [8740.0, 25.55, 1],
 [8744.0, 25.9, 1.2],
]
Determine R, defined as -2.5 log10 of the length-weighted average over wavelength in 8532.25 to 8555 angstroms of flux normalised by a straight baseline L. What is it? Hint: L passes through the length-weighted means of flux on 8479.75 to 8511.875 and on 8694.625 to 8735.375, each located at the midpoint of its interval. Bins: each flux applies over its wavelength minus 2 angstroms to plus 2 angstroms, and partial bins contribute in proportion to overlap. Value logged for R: 0.21 mag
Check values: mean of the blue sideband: 25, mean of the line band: 20.8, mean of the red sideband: 25.6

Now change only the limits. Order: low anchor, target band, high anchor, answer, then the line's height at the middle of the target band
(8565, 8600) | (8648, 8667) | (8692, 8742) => 0.089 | 25.3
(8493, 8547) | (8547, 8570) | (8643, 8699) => -0.057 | 23.6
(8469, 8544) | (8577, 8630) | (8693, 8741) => -0.018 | 24.8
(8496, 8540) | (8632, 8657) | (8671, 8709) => -0.014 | 25.1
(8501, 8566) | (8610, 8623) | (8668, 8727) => -0.051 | 24.6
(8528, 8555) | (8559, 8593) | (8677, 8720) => -0.146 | 22.2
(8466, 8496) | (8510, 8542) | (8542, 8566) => 0.008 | 23.8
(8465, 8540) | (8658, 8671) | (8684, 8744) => 0.119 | 25.3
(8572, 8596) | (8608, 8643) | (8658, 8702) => -0.026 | 25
